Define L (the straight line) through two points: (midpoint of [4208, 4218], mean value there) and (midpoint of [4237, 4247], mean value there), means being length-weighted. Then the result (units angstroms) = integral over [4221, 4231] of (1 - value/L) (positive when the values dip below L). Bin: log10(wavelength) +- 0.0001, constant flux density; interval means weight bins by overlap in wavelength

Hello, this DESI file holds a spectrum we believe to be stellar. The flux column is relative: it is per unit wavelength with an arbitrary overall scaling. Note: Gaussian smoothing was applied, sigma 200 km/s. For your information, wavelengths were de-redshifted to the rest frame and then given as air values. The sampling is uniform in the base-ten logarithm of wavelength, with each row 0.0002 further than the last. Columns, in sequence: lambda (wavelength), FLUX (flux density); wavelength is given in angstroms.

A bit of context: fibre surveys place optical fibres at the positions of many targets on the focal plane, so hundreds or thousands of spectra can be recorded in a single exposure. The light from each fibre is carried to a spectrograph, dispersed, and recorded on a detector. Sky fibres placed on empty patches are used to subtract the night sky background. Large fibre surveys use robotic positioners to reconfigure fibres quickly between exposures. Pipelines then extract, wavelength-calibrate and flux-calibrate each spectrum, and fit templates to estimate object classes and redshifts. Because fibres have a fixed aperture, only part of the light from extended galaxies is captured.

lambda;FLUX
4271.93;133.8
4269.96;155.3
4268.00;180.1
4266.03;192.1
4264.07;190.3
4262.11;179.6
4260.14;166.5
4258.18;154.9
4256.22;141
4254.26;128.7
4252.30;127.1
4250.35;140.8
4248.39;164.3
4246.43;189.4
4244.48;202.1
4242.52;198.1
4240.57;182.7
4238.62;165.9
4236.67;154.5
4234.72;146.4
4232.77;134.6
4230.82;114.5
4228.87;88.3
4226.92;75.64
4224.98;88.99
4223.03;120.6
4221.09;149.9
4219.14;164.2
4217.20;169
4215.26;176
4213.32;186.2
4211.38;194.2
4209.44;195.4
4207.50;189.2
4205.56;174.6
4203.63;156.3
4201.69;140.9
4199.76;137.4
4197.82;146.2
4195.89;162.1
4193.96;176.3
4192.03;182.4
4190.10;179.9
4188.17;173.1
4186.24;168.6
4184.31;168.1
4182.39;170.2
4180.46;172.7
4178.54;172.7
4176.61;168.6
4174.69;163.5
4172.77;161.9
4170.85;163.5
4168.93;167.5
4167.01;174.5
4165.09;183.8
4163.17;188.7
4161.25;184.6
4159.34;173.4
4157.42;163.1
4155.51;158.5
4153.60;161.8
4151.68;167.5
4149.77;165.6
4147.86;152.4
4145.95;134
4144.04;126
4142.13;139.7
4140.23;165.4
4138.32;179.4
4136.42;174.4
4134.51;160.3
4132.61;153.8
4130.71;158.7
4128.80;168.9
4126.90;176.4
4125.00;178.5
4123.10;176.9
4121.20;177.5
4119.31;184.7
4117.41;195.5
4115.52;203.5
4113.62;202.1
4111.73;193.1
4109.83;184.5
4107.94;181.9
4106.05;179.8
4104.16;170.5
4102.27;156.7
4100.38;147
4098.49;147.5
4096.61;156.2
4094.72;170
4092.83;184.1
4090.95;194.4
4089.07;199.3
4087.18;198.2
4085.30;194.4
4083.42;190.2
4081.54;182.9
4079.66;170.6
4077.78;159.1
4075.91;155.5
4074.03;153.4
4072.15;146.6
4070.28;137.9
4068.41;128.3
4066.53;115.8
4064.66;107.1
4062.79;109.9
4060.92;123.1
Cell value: 4.5 angstroms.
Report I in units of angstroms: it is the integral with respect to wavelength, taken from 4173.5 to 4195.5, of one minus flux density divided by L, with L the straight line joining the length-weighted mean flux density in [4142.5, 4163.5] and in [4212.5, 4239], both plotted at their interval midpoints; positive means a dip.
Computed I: -3.2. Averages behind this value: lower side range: 160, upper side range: 137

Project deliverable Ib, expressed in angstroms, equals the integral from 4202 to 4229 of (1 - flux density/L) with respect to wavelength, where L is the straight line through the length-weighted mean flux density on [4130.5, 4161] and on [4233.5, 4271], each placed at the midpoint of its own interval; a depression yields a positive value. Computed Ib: 1.63 angstroms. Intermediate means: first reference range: 159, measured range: 154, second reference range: 166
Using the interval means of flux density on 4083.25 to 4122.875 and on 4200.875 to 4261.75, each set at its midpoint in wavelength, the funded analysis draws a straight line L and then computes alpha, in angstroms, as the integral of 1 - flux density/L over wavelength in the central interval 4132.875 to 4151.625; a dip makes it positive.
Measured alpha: 1.9 angstroms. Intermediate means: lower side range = 181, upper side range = 154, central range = 156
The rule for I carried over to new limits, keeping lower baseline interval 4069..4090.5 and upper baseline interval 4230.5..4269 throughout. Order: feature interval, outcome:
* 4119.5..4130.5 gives -0.4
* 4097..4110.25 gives 0.4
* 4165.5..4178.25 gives 0.0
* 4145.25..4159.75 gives 0.7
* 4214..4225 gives 1.0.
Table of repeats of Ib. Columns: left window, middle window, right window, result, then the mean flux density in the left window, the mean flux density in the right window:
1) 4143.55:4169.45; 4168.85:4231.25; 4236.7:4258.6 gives 2.20 angstroms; 165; 163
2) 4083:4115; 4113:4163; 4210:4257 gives 0.76 angstroms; 180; 151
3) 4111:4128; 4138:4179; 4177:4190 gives 3.09 angstroms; 187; 171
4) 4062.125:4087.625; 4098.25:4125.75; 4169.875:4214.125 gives -3.63 angstroms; 153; 170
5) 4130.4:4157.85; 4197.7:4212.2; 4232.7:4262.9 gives -0.71 angstroms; 157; 162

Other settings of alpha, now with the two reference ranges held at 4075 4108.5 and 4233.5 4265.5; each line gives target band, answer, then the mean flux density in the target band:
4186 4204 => 0.6 angstroms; 162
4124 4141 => 0.3 angstroms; 168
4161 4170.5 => -0.5 angstroms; 178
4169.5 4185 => 0.1 angstroms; 168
